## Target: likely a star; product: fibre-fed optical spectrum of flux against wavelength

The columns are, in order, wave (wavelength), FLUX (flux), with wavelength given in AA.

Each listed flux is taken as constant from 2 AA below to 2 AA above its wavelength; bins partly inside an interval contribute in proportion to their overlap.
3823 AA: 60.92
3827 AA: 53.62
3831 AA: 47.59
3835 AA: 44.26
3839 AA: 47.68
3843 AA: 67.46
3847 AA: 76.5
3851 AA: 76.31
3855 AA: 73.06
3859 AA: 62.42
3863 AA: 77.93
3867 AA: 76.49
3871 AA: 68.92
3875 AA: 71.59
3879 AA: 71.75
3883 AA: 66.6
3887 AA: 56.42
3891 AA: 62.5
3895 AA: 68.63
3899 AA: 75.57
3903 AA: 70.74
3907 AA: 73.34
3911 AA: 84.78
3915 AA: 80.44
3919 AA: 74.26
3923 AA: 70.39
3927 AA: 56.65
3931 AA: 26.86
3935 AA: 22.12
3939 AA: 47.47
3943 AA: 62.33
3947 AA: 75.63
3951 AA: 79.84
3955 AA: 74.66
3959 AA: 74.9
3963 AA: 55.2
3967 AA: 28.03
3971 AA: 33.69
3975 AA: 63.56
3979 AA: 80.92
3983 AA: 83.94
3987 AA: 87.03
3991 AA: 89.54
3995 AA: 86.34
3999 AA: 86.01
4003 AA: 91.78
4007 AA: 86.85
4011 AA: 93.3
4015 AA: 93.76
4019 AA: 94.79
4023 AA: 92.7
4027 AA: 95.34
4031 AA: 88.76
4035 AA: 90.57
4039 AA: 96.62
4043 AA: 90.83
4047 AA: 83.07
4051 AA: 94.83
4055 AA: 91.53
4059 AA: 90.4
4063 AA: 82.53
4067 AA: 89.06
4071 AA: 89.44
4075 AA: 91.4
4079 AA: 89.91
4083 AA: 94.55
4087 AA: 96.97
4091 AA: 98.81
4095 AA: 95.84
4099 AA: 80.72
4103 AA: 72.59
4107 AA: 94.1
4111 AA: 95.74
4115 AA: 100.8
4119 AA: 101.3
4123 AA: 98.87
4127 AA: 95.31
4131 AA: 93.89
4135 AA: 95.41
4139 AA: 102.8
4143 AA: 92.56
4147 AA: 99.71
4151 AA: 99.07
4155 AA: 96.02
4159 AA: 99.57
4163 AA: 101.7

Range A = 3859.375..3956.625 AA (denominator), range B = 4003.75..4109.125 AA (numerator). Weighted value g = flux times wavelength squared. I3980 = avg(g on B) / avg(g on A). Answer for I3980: 1.47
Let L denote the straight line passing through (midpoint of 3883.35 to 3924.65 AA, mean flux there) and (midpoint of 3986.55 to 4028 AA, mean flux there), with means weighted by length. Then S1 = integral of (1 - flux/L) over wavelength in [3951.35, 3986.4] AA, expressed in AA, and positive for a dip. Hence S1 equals 8.34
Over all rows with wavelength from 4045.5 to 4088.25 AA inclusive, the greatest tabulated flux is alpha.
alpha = 96.97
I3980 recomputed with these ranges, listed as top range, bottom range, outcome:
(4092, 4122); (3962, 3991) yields 1.54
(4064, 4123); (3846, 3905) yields 1.47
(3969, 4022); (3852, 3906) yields 1.26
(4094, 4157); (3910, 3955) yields 1.68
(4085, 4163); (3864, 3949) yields 1.64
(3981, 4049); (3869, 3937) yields 1.47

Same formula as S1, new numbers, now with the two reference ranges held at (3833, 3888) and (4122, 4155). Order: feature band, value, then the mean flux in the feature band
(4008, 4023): -1.69 AA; 93.3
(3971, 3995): 0.88 AA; 77.5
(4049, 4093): -0.95 AA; 91.8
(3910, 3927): -0.29 AA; 74.6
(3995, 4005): -0.76 AA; 88.4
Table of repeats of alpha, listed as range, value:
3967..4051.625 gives 96.62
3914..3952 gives 80.44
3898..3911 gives 84.78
